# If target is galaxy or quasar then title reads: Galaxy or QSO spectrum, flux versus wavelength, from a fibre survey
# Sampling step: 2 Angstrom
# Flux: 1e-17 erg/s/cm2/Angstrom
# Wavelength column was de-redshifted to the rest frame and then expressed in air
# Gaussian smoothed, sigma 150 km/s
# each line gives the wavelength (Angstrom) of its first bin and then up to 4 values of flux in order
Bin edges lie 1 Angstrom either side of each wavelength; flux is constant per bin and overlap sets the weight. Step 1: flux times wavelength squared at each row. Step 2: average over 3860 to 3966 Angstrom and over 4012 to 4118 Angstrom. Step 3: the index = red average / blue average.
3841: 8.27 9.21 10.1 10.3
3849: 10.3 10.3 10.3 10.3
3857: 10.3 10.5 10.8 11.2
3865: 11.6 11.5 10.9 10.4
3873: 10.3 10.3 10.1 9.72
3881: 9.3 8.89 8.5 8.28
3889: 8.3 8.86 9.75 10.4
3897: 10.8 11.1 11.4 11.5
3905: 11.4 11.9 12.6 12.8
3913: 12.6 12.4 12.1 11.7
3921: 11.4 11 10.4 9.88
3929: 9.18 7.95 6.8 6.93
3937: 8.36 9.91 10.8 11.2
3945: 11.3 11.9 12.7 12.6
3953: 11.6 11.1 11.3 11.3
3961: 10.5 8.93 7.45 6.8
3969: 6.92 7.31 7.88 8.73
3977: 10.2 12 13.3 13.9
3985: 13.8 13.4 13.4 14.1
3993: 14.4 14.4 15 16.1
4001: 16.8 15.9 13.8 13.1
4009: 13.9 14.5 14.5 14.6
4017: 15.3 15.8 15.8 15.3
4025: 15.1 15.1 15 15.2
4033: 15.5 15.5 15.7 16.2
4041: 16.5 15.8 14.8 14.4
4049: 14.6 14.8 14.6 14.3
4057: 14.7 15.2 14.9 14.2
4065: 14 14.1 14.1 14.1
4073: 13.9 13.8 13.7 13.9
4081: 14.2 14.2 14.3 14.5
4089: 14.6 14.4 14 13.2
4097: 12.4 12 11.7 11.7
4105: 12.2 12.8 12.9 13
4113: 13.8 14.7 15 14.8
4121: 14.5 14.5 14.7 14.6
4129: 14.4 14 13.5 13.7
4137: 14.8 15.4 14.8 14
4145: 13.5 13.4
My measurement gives 1.48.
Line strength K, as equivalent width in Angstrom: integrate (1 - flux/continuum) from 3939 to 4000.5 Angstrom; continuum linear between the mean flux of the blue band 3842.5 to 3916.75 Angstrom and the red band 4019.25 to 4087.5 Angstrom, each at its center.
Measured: 6.1 Angstrom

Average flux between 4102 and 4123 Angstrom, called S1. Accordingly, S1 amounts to 13.6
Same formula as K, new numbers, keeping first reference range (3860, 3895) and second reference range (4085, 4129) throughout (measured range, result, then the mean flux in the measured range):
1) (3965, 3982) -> 3.6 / 9.04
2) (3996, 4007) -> -3.1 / 15.3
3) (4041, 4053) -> -2.2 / 15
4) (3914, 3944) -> 2.1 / 10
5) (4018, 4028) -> -2.5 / 15.4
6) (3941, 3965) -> 0.0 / 11.1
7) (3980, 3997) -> -3.1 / 13.9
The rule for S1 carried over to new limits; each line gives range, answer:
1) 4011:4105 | 14.5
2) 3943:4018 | 12.3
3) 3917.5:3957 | 10.4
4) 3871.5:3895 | 9.37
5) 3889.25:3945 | 10.5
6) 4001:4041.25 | 15.1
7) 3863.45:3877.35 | 10.8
